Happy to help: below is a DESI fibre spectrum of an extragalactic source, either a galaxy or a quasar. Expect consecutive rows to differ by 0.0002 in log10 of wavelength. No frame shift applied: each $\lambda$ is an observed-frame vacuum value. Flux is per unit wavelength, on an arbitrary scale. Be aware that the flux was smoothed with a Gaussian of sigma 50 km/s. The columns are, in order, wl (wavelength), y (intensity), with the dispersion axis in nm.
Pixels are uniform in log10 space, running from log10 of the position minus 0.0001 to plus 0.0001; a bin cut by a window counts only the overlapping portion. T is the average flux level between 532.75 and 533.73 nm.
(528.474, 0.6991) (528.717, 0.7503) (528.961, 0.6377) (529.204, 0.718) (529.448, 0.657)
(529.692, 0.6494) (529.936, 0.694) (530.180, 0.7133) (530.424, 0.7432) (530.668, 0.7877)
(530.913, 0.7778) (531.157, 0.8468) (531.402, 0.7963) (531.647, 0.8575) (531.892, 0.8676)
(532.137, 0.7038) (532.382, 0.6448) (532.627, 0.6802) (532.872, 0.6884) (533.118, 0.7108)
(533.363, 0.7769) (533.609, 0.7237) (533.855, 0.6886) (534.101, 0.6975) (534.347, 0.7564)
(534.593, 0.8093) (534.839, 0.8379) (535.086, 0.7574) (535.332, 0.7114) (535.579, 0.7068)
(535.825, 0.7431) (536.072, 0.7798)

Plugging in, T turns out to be 0.725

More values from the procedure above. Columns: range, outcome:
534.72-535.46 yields 0.768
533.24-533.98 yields 0.73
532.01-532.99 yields 0.681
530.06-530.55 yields 0.73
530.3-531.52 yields 0.79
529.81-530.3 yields 0.703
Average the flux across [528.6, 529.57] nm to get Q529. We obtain 0.69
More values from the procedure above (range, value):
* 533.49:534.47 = 0.716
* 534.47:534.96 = 0.824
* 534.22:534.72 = 0.783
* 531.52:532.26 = 0.809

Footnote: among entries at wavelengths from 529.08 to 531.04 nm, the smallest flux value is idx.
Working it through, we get 0.6494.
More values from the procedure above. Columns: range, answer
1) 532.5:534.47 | 0.6802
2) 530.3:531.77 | 0.7432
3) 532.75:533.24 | 0.6884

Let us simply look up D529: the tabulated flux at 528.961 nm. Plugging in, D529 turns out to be 0.6377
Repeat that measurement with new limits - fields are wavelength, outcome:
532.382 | 0.6448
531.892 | 0.8676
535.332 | 0.7114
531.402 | 0.7963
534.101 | 0.6975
